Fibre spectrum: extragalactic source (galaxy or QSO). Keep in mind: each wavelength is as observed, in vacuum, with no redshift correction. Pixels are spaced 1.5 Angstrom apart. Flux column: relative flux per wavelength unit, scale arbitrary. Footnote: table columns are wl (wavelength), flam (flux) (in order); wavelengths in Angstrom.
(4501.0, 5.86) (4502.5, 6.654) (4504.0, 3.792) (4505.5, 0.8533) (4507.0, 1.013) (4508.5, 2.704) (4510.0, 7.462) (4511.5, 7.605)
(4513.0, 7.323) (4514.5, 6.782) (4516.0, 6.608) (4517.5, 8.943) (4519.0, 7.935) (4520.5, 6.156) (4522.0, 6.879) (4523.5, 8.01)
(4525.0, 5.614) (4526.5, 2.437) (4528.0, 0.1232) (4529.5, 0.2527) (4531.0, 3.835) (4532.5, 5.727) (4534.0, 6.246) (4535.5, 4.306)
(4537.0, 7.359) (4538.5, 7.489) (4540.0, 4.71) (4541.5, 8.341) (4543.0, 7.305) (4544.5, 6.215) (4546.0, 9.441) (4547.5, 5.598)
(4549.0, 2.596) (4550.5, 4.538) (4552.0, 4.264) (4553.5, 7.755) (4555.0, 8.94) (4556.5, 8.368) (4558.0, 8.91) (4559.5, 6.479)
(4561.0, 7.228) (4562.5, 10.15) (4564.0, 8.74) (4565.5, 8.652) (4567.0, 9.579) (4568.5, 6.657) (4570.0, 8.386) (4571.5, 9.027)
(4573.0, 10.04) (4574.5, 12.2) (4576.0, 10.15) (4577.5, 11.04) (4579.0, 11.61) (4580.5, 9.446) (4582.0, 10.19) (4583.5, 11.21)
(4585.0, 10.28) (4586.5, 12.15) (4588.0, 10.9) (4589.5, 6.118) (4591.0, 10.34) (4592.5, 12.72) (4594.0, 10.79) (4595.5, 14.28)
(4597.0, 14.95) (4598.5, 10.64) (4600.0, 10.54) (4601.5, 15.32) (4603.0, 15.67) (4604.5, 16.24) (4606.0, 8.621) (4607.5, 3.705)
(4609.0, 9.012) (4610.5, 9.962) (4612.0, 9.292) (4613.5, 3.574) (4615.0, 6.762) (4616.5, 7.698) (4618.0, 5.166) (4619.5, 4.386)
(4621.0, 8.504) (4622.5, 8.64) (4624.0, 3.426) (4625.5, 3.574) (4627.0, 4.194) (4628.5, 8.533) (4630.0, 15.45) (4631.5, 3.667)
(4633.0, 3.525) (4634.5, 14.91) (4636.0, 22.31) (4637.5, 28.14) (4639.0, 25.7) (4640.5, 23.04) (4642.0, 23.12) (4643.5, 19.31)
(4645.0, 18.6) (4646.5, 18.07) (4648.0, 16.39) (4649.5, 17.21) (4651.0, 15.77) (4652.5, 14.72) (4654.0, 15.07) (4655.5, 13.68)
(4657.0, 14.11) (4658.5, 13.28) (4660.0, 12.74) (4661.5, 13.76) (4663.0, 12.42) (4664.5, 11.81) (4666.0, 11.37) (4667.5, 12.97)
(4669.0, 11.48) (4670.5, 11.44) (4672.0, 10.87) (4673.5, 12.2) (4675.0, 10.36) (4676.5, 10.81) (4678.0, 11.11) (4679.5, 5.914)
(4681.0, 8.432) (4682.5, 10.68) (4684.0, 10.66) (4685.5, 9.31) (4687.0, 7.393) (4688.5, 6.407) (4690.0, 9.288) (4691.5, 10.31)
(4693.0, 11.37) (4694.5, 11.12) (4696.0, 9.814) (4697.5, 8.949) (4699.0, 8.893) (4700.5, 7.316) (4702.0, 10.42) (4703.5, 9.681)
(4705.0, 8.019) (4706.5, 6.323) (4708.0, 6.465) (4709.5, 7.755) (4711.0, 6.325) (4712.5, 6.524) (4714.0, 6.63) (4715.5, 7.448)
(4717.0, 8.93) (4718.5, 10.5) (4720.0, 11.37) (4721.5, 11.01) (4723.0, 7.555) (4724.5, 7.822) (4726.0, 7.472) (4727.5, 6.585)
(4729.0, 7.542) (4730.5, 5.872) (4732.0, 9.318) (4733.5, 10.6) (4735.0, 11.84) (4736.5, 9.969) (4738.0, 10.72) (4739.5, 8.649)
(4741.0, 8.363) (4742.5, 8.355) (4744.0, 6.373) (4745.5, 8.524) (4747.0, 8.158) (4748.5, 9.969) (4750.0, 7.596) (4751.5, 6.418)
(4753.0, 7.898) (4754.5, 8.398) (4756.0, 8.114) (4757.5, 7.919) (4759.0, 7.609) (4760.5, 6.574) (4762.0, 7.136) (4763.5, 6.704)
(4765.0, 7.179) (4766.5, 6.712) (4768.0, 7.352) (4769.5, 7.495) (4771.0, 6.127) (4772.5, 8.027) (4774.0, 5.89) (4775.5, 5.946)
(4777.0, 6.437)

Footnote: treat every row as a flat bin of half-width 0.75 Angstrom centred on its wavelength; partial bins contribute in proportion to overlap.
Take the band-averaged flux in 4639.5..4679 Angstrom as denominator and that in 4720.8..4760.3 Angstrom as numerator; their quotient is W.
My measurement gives 0.58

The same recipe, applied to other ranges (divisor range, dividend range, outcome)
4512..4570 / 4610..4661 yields 1.96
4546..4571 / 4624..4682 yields 1.83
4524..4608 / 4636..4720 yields 1.43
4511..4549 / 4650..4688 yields 1.96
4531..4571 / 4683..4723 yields 1.25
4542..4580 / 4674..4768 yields 1.04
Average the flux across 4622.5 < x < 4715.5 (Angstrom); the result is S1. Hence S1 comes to 11.6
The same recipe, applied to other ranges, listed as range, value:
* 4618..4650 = 13.6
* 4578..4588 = 10.8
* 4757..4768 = 7.12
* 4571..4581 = 10.6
